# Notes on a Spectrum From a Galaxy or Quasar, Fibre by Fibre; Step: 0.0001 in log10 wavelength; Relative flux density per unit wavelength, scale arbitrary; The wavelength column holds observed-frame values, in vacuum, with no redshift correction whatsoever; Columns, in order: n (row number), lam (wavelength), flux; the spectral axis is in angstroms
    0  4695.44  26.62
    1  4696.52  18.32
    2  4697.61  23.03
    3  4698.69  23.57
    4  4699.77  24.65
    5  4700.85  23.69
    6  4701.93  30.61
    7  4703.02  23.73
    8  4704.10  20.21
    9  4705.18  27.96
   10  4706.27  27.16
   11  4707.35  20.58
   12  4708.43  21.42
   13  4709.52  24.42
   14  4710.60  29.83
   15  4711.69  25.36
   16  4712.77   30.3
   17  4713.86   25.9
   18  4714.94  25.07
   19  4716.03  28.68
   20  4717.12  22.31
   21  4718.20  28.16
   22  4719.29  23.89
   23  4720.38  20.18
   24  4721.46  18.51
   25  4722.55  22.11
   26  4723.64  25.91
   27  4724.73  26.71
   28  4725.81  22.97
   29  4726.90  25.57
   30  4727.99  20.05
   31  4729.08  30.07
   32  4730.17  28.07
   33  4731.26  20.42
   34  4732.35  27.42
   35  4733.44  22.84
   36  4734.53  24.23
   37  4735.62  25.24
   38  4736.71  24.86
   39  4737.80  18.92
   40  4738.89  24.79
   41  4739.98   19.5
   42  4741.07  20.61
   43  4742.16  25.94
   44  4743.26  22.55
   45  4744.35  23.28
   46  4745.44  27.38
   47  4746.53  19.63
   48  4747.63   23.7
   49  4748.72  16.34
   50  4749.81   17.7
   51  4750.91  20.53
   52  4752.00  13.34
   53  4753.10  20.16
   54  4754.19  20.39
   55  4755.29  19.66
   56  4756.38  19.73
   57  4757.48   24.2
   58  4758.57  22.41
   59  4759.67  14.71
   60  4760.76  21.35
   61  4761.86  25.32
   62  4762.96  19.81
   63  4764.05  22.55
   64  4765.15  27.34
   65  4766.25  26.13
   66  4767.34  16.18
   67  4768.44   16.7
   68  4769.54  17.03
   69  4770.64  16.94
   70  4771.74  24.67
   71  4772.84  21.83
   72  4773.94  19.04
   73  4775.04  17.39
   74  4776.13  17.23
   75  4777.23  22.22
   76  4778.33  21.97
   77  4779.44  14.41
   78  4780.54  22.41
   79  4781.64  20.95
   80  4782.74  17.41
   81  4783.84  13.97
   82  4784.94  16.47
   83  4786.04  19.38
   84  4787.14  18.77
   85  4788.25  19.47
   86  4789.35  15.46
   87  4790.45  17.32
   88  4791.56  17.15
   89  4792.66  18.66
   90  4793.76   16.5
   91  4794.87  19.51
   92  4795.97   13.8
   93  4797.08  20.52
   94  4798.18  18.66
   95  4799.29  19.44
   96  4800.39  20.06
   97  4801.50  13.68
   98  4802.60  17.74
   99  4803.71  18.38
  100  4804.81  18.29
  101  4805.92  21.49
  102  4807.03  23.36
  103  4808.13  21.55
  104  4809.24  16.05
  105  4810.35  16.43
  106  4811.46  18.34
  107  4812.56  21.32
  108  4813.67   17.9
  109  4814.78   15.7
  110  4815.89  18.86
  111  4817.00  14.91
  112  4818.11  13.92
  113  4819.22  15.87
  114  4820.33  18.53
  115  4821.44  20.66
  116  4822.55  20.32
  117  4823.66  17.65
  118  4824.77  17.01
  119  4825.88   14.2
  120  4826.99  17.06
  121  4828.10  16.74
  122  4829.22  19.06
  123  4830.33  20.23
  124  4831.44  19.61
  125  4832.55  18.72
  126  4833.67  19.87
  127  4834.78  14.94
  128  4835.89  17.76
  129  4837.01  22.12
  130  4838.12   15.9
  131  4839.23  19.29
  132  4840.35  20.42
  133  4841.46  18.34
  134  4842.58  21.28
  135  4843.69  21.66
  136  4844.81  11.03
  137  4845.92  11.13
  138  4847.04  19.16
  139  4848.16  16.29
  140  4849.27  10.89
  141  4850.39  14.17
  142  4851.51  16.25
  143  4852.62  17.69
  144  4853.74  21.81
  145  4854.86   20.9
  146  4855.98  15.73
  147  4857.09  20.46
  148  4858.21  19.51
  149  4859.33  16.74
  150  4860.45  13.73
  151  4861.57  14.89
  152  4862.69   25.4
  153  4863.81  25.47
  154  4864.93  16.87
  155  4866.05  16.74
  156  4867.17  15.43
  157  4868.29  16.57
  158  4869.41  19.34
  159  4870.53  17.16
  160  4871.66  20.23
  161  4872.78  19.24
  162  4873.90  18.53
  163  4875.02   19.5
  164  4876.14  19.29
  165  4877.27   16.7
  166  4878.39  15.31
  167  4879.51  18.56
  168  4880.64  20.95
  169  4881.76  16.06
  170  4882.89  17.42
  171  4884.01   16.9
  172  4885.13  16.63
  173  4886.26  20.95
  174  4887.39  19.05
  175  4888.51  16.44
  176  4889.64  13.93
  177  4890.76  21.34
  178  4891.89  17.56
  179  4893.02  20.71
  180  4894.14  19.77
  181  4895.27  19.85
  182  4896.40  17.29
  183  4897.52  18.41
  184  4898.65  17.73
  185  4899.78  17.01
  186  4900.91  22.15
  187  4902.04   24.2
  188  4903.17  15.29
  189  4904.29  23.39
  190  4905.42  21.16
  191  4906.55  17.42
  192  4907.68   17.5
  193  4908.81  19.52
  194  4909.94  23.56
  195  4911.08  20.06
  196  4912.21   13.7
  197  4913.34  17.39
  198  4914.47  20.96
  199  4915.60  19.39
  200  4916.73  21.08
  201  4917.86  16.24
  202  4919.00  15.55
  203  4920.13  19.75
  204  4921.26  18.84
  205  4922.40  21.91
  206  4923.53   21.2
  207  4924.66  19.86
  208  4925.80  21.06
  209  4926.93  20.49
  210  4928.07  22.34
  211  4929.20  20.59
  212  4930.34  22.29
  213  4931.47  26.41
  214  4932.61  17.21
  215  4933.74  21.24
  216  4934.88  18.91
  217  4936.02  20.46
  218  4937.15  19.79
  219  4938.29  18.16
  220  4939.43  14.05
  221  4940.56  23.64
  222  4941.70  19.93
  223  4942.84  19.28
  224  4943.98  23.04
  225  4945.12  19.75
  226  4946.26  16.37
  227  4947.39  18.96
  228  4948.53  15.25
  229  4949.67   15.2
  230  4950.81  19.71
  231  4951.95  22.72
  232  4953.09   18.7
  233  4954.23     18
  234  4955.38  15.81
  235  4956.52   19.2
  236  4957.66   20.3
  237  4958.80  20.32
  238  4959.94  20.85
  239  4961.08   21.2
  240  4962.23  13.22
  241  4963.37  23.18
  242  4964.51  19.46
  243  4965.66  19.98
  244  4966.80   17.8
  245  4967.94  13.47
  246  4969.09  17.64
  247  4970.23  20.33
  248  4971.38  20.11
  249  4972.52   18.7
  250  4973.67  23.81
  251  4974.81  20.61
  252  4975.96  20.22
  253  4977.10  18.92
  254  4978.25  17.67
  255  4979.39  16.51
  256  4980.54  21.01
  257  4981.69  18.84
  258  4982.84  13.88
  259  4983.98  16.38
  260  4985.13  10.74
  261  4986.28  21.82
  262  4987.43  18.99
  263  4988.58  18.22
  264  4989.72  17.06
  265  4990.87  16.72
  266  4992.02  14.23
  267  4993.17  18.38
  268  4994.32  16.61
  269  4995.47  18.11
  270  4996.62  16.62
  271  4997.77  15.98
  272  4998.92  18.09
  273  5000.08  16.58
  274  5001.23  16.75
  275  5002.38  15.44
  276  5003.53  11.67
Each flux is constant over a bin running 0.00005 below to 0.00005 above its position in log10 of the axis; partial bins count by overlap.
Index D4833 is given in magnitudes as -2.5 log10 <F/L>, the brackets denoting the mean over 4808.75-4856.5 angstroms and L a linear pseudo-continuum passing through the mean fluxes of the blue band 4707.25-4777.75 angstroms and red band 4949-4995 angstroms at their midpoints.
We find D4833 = 0.19 mag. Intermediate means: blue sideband 22.4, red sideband 18.4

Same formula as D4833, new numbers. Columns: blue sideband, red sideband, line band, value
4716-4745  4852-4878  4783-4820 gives 0.178 mag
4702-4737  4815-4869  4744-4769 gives 0.092 mag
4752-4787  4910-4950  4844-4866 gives 0.140 mag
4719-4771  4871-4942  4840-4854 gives 0.204 mag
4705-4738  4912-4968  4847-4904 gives 0.150 mag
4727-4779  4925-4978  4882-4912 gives 0.063 mag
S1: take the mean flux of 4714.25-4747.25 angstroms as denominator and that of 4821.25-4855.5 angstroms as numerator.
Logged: 0.74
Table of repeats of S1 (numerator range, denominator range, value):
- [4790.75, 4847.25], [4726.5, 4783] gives 0.84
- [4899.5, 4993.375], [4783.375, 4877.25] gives 1.06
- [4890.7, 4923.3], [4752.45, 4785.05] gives 0.96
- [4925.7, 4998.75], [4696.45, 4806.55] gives 0.88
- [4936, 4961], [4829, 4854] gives 1.08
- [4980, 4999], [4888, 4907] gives 0.90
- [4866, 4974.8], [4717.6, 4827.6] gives 0.95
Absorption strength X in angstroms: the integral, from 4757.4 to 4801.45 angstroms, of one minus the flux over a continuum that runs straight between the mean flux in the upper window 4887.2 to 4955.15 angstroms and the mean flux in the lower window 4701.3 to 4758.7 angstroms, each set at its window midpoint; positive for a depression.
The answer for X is 6.2 angstroms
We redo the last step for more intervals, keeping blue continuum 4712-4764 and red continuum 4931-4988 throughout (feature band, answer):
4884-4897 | 1.1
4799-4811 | 1.6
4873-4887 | 1.5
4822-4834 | 1.7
